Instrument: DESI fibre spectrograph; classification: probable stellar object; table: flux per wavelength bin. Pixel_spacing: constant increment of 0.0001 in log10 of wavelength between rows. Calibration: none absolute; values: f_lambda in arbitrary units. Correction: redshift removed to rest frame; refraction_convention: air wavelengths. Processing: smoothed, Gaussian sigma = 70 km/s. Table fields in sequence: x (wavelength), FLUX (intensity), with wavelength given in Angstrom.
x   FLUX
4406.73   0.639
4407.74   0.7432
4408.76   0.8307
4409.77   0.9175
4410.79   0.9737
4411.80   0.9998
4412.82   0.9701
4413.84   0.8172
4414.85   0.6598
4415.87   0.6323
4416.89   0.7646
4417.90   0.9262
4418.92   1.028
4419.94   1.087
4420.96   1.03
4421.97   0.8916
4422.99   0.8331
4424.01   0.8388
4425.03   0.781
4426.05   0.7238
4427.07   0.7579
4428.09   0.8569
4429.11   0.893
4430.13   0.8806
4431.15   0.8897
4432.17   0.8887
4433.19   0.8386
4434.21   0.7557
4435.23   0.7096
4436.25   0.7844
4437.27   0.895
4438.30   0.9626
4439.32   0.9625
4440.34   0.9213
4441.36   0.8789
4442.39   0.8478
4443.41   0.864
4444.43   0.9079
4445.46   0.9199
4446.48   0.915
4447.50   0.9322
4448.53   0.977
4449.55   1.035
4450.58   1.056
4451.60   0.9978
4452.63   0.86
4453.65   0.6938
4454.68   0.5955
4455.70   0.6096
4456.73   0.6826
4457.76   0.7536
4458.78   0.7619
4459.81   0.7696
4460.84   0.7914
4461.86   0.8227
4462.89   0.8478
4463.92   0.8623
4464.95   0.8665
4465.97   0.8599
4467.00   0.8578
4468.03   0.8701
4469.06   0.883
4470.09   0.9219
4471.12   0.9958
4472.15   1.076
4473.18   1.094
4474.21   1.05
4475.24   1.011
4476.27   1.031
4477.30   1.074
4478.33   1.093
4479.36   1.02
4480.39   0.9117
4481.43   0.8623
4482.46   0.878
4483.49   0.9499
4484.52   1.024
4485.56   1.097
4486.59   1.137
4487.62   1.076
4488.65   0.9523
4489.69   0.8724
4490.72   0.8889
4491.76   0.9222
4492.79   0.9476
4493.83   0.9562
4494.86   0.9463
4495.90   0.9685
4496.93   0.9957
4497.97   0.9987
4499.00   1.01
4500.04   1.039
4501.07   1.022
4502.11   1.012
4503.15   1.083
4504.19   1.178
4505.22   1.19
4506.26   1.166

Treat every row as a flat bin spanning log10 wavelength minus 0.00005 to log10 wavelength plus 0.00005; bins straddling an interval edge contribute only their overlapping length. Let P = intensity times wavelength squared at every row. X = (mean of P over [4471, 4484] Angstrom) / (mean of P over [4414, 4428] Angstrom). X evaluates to 1.2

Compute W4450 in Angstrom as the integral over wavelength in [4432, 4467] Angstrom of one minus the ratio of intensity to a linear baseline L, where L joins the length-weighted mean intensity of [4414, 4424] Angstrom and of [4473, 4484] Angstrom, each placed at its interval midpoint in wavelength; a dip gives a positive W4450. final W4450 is 3.20 Angstrom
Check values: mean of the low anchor 0.869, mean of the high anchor 0.995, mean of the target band 0.848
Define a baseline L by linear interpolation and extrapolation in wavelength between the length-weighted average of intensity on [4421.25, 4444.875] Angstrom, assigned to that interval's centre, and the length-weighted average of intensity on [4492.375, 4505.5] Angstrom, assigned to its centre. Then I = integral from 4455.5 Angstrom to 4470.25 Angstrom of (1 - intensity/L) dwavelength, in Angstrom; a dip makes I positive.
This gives 1.9 Angstrom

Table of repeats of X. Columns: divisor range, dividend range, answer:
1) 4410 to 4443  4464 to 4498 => 1.15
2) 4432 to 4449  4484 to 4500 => 1.15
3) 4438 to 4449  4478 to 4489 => 1.11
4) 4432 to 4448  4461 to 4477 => 1.08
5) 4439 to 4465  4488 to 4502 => 1.16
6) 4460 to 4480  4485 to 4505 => 1.08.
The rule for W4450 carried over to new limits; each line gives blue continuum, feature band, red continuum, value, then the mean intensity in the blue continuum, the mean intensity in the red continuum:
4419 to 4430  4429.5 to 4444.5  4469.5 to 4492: 0.6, 0.876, 0.998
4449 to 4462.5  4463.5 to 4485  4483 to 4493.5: -1.3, 0.803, 0.986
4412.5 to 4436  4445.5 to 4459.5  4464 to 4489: 1.2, 0.844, 0.981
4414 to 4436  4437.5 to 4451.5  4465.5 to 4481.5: -0.6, 0.84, 0.979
